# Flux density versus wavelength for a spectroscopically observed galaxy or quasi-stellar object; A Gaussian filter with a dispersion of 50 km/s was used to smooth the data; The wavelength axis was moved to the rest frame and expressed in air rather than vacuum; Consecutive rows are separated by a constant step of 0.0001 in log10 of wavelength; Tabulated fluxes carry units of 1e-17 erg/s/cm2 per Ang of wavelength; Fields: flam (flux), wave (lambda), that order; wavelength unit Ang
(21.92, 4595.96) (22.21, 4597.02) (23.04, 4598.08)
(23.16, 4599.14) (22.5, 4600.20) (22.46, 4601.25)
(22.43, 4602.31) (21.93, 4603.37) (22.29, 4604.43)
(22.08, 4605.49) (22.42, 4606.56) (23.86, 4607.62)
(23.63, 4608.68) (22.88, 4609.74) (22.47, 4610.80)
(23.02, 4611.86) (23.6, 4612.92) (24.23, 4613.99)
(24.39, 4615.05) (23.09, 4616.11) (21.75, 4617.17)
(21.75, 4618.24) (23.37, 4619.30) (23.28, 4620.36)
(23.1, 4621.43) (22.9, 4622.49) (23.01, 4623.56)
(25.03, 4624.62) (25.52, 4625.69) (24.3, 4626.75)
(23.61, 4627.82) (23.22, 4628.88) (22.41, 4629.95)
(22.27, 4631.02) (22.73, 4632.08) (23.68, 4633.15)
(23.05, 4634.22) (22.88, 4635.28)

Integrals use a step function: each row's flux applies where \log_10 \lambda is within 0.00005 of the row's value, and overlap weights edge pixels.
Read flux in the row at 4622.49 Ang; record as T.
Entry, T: 22.9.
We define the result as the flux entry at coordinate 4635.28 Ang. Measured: 22.88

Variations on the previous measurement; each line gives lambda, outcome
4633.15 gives 23.68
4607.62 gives 23.86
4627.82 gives 23.61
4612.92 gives 23.6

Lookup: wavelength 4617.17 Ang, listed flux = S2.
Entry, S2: 21.75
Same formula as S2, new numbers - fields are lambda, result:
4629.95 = 22.41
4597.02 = 22.21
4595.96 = 21.92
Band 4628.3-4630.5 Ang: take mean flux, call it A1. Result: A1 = 22.8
